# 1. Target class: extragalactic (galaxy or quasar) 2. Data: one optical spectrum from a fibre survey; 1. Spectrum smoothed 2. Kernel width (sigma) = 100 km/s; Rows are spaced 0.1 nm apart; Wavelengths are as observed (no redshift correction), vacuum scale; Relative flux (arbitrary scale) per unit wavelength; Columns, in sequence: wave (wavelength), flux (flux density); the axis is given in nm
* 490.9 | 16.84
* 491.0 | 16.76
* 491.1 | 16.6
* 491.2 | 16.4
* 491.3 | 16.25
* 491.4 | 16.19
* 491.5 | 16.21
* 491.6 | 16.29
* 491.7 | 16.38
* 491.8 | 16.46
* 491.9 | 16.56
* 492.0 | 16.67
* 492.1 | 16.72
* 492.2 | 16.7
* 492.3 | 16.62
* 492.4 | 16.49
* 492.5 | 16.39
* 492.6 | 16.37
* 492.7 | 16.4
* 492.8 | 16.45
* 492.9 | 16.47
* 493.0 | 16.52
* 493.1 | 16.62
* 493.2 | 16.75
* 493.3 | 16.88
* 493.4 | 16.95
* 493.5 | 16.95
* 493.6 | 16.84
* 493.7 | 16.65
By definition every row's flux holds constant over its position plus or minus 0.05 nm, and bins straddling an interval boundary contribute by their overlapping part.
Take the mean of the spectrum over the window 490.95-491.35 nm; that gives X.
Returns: 16.5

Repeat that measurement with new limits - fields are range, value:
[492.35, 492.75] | 16.4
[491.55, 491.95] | 16.4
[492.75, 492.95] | 16.5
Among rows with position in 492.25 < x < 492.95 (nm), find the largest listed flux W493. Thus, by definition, 16.62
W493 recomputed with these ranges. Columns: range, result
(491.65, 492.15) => 16.72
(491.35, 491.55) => 16.21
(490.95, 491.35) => 16.76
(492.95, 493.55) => 16.95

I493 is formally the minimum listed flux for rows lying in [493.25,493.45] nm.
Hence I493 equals 16.88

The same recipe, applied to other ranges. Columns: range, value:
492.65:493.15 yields 16.4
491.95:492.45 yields 16.49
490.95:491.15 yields 16.6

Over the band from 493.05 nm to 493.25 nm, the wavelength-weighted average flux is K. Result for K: 16.7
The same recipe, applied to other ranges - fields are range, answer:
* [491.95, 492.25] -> 16.7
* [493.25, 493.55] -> 16.9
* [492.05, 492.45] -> 16.6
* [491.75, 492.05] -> 16.6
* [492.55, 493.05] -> 16.4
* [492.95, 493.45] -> 16.7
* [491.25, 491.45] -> 16.2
